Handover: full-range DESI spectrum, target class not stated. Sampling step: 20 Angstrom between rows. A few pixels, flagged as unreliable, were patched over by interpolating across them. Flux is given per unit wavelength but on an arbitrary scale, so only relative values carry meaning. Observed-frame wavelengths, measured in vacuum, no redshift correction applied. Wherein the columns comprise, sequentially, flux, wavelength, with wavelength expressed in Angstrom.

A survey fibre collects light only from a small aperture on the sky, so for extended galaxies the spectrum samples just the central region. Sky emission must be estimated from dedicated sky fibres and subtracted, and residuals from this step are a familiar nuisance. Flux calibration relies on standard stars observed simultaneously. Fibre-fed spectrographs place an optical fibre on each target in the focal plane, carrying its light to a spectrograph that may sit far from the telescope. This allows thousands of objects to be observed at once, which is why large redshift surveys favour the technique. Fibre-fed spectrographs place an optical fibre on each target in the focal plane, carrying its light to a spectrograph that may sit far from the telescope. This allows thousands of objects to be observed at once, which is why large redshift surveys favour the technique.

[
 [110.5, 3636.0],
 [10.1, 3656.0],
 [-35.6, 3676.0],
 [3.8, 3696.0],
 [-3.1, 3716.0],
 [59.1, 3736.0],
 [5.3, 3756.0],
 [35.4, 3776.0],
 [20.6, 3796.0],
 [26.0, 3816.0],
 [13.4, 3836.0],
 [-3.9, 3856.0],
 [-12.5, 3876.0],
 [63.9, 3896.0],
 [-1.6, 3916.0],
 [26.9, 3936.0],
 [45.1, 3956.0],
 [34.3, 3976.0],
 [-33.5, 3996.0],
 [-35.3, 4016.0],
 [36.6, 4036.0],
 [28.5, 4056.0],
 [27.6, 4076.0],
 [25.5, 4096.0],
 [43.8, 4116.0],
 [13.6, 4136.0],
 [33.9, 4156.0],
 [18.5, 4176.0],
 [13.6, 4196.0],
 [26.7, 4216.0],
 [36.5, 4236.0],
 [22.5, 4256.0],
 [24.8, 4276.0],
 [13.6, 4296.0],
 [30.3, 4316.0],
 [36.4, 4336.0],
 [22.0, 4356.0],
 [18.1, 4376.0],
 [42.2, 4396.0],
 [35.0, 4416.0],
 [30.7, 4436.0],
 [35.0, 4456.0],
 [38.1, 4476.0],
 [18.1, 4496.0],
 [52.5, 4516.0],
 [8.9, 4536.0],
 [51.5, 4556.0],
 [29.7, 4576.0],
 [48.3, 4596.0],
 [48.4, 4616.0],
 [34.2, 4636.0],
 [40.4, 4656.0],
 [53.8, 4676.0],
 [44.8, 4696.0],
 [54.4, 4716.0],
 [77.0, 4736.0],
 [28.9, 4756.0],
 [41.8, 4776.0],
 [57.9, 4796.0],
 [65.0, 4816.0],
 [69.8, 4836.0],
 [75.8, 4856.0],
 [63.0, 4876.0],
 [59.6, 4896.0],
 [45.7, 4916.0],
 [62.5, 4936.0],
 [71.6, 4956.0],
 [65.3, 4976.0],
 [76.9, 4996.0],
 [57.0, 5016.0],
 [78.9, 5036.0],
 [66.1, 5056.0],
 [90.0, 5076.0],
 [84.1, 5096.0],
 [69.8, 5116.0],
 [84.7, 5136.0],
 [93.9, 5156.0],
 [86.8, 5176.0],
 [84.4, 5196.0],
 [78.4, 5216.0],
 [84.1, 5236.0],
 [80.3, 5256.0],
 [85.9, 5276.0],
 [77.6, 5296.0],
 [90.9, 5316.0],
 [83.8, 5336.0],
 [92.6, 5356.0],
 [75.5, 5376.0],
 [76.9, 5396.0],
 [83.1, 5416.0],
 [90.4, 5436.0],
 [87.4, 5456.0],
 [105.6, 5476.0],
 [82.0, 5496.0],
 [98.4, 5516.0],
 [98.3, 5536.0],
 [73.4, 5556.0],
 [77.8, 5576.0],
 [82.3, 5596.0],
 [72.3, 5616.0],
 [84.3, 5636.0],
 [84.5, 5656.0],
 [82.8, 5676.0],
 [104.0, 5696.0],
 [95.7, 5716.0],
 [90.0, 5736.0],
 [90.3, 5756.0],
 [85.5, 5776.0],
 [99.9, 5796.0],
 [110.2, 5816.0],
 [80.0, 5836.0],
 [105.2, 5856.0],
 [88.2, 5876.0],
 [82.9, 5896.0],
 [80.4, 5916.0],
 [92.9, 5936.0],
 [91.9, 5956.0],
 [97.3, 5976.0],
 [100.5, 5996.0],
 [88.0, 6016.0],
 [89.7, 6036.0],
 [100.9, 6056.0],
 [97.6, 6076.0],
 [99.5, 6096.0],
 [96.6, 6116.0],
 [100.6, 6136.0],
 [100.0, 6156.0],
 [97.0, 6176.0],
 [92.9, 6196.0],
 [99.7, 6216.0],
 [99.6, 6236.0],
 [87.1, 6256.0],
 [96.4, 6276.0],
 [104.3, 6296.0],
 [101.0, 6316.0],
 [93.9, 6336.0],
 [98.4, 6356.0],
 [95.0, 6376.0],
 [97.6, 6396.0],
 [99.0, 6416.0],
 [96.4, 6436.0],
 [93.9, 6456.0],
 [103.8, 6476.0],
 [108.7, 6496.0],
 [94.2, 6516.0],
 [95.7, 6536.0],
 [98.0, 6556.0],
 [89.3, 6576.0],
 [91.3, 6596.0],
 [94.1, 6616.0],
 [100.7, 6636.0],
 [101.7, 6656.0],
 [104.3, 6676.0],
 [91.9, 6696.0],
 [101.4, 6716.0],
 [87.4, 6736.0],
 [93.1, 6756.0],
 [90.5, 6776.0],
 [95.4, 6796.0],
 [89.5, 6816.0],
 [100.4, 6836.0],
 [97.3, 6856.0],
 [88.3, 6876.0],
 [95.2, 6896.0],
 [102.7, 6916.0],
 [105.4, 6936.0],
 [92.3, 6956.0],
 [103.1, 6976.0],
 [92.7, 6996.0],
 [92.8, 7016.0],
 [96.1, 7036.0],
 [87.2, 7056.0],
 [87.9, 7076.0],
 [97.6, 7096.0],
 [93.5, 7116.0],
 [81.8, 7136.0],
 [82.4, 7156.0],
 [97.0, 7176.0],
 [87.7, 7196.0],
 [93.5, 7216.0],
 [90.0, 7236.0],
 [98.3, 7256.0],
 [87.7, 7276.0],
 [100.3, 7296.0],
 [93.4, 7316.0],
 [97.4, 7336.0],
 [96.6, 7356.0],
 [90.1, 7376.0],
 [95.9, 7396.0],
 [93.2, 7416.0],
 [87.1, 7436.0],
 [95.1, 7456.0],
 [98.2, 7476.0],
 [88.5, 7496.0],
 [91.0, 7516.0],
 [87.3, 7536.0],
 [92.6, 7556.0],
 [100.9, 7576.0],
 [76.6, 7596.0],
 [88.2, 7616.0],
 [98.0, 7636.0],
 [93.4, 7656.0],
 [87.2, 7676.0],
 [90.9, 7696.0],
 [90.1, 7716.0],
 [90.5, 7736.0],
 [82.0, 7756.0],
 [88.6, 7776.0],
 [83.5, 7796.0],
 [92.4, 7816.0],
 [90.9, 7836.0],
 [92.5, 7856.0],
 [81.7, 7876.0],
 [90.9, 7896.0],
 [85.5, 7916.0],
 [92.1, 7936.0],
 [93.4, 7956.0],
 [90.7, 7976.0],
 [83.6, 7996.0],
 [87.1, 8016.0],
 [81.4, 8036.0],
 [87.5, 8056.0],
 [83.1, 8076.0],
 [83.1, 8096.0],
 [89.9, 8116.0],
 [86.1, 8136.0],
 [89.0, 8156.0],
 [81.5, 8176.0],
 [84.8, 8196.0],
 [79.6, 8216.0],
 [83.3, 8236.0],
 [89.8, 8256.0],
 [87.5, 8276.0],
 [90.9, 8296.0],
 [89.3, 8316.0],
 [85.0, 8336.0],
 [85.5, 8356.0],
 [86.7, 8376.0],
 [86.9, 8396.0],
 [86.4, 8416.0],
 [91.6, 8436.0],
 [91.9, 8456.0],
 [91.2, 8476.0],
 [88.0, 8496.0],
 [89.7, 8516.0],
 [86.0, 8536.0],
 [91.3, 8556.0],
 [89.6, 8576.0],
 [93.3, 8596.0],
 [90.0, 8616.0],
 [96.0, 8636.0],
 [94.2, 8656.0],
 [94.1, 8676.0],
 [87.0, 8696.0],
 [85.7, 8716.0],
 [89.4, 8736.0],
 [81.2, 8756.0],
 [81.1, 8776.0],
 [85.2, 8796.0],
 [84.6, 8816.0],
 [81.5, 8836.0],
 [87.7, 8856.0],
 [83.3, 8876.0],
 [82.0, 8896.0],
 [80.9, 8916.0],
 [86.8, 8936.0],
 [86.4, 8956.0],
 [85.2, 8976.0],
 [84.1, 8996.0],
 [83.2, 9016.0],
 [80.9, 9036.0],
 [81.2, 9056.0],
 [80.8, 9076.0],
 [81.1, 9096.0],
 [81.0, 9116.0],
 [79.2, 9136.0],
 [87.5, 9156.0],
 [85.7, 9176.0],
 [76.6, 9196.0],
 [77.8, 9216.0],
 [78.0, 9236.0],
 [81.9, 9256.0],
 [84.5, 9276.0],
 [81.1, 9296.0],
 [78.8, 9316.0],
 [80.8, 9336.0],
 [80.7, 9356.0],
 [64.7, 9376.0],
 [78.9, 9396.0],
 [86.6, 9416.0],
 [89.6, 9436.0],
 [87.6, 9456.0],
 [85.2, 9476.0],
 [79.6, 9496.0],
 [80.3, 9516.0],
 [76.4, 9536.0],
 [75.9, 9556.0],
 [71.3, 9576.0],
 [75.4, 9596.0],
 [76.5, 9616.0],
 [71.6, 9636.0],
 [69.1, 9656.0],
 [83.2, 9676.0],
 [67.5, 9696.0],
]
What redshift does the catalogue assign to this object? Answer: 0.142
